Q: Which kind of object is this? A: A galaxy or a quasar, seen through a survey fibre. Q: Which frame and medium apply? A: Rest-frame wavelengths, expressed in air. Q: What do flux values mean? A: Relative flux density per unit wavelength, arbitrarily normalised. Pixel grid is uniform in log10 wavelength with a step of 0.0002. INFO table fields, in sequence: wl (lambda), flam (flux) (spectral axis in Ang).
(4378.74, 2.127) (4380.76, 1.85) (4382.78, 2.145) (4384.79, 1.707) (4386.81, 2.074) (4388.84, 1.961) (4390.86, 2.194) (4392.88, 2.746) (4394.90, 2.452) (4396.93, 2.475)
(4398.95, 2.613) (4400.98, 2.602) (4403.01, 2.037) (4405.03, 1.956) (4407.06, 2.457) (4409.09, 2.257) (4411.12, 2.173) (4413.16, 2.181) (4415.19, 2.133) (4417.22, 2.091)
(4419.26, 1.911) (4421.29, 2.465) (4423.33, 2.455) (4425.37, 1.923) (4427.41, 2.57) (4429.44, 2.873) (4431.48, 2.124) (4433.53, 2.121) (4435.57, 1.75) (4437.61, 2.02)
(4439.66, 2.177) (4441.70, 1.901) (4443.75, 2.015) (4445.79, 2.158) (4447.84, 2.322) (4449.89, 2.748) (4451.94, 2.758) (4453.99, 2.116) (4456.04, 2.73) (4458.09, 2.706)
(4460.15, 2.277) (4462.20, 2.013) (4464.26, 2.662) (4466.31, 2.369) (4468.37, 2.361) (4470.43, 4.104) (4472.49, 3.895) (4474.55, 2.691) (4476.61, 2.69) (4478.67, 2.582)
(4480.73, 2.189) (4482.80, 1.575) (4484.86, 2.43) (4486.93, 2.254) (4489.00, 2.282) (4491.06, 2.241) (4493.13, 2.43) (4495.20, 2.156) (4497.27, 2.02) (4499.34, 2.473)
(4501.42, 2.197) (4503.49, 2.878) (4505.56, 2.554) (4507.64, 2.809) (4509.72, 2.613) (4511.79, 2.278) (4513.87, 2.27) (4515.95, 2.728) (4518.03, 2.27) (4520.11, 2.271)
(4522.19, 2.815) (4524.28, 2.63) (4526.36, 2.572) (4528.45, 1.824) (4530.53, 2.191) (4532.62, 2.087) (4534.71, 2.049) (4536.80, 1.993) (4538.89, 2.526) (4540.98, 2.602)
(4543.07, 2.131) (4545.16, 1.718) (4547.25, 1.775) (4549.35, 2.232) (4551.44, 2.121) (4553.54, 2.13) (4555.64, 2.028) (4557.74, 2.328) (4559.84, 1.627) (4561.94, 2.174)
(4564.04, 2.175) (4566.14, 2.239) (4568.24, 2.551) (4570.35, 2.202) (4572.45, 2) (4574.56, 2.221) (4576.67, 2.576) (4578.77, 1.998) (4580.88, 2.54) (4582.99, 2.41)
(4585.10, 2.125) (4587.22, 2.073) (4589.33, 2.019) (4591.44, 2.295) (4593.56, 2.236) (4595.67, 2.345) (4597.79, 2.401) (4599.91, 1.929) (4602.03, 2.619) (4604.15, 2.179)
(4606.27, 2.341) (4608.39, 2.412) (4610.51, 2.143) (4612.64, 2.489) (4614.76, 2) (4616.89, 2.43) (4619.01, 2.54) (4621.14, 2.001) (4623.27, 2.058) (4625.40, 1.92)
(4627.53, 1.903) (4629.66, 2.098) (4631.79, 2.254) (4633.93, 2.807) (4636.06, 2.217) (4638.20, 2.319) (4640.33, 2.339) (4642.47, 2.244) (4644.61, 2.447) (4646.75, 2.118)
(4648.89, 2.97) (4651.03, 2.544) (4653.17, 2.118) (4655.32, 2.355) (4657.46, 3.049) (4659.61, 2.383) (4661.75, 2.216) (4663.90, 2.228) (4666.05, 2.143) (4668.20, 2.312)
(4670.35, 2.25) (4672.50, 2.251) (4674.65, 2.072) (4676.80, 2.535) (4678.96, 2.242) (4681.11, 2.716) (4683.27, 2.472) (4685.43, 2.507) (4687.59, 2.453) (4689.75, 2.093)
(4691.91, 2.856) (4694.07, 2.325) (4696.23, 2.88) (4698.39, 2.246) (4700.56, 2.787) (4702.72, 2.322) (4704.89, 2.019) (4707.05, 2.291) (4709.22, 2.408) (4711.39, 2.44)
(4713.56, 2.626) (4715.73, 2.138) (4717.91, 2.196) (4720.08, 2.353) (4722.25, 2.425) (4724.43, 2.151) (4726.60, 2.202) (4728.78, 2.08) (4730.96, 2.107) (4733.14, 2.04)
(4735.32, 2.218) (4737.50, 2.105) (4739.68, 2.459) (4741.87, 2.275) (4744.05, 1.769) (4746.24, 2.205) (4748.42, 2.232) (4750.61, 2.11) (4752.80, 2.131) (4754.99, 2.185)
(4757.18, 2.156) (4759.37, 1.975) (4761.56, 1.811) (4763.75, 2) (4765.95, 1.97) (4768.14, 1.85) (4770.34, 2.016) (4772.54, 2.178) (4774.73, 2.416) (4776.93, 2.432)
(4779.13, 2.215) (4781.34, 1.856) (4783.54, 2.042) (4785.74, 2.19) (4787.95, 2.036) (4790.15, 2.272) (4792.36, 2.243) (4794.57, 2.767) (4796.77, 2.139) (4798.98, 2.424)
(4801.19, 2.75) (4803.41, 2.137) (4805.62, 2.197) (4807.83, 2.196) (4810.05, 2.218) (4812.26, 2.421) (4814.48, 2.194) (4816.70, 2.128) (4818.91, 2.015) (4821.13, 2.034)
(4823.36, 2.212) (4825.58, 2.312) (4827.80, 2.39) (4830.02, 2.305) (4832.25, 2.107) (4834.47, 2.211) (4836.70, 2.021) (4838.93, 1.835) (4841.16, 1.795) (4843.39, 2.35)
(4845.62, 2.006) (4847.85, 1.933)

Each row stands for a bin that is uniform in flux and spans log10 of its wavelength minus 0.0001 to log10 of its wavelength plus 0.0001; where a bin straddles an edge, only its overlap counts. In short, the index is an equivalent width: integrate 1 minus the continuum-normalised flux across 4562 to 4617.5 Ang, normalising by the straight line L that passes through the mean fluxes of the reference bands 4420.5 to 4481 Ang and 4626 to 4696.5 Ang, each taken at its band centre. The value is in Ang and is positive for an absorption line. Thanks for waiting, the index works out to 3.3 Ang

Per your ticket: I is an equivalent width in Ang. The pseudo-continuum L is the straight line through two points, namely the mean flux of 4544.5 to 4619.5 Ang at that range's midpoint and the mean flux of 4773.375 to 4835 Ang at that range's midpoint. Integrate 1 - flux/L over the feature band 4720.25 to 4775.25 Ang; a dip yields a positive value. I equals 2.8 Ang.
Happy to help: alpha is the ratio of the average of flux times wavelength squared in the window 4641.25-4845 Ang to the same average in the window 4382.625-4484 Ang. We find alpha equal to 1.10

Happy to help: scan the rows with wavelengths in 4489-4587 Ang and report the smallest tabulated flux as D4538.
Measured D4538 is 1.627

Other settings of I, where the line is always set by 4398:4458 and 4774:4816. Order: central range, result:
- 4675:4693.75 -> -1.60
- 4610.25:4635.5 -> 0.51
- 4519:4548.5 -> 0.55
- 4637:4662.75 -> -1.77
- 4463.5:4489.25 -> -4.10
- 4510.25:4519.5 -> -0.51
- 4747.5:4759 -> 0.60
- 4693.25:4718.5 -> -1.40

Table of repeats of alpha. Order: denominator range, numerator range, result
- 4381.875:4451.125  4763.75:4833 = 1.17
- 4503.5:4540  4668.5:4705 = 1.09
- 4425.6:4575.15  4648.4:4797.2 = 1.07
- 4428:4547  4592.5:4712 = 1.06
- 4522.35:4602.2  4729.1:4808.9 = 1.08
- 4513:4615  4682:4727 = 1.14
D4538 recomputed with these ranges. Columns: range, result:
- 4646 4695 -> 2.072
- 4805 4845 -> 1.795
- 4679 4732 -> 2.019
